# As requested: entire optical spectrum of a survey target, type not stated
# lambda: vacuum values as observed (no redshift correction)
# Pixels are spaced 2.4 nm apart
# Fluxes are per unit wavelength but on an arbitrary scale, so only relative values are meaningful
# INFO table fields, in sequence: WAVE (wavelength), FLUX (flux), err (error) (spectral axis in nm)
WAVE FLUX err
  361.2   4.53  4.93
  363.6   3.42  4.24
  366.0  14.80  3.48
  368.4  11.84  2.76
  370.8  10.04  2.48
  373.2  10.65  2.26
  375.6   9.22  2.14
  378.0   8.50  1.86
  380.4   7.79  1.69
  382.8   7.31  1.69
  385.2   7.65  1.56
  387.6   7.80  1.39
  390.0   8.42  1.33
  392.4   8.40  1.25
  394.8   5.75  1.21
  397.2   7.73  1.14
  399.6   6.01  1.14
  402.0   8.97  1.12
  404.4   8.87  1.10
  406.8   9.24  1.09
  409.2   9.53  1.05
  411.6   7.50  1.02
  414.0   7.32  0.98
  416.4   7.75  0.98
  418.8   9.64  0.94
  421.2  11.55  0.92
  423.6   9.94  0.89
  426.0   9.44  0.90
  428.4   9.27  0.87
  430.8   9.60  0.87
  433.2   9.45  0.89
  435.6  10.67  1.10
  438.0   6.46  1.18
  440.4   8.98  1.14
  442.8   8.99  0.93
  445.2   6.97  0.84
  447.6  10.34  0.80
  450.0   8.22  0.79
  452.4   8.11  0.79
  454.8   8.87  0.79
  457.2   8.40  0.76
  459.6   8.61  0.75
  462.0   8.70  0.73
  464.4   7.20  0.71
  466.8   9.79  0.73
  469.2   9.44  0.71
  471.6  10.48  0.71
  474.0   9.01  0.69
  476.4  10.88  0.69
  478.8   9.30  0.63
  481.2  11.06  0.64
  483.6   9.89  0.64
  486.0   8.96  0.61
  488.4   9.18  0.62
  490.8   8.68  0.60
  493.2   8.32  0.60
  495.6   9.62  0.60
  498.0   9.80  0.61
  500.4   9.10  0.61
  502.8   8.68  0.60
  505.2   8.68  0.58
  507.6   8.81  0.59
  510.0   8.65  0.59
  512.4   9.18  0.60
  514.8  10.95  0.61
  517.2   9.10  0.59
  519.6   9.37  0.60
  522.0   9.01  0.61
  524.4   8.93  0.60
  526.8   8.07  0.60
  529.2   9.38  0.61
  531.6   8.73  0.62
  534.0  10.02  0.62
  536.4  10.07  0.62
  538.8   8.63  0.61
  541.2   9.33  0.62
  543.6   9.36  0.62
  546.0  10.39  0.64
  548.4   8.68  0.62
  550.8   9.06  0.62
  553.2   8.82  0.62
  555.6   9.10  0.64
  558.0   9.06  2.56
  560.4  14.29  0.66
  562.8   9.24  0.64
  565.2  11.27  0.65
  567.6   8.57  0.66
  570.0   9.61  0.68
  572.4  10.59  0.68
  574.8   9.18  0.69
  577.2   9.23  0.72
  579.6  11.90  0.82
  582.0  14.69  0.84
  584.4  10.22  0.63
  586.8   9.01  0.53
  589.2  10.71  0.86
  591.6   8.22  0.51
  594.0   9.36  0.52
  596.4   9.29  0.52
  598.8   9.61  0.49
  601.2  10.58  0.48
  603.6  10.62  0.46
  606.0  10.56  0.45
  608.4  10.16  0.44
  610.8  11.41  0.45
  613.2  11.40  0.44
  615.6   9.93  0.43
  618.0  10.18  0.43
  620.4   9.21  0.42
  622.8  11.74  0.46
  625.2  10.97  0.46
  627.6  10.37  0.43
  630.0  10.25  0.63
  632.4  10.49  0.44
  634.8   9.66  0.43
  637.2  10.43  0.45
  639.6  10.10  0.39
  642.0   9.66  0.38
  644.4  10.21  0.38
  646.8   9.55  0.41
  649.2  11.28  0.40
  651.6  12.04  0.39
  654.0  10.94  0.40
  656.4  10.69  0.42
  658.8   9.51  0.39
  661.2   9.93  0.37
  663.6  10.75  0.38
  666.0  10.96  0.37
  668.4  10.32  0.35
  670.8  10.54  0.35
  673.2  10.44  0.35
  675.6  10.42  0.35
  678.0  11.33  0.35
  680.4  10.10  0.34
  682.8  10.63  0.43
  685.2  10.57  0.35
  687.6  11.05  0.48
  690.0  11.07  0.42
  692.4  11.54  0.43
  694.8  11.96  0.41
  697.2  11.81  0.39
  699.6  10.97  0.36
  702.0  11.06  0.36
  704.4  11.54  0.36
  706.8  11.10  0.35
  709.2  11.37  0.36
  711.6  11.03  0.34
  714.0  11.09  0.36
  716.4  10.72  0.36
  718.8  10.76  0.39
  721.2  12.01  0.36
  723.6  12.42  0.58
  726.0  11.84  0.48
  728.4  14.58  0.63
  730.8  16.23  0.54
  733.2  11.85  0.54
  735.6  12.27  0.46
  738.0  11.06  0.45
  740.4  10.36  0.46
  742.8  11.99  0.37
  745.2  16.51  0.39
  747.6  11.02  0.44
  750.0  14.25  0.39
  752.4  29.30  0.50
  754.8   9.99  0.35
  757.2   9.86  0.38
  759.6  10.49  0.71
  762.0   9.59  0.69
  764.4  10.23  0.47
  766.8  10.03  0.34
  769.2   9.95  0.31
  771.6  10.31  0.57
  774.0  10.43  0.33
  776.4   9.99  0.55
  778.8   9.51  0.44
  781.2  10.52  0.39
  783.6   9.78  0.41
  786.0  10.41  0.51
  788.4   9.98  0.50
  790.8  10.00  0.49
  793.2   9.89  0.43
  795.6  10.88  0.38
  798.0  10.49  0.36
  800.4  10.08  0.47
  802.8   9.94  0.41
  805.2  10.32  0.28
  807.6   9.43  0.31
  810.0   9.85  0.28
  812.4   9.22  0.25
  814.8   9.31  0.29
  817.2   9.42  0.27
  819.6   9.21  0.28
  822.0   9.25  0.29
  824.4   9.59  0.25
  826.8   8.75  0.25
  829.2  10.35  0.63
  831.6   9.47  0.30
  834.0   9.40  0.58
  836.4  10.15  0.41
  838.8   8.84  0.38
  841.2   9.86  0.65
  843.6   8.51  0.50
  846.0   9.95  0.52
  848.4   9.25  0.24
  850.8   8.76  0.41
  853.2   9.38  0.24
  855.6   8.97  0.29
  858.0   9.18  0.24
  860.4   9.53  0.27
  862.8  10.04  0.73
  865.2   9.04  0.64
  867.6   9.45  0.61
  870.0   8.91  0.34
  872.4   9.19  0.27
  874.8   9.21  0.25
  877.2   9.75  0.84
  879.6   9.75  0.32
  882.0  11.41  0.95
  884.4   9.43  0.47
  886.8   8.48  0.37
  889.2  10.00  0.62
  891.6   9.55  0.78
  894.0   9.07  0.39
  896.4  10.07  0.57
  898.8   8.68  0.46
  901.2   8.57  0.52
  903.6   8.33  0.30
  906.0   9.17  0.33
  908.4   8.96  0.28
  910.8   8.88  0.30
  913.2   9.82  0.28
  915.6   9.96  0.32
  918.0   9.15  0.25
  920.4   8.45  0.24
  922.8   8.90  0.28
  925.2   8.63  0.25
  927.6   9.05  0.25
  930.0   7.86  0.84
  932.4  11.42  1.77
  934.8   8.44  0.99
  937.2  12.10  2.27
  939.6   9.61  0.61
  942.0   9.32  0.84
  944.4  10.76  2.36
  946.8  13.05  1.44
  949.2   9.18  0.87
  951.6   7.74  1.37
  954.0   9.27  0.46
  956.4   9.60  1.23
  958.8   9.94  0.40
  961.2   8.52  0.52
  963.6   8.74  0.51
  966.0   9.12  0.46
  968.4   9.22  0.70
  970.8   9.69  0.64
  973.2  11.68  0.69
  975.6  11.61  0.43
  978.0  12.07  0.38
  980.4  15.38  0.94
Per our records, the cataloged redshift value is 0.502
